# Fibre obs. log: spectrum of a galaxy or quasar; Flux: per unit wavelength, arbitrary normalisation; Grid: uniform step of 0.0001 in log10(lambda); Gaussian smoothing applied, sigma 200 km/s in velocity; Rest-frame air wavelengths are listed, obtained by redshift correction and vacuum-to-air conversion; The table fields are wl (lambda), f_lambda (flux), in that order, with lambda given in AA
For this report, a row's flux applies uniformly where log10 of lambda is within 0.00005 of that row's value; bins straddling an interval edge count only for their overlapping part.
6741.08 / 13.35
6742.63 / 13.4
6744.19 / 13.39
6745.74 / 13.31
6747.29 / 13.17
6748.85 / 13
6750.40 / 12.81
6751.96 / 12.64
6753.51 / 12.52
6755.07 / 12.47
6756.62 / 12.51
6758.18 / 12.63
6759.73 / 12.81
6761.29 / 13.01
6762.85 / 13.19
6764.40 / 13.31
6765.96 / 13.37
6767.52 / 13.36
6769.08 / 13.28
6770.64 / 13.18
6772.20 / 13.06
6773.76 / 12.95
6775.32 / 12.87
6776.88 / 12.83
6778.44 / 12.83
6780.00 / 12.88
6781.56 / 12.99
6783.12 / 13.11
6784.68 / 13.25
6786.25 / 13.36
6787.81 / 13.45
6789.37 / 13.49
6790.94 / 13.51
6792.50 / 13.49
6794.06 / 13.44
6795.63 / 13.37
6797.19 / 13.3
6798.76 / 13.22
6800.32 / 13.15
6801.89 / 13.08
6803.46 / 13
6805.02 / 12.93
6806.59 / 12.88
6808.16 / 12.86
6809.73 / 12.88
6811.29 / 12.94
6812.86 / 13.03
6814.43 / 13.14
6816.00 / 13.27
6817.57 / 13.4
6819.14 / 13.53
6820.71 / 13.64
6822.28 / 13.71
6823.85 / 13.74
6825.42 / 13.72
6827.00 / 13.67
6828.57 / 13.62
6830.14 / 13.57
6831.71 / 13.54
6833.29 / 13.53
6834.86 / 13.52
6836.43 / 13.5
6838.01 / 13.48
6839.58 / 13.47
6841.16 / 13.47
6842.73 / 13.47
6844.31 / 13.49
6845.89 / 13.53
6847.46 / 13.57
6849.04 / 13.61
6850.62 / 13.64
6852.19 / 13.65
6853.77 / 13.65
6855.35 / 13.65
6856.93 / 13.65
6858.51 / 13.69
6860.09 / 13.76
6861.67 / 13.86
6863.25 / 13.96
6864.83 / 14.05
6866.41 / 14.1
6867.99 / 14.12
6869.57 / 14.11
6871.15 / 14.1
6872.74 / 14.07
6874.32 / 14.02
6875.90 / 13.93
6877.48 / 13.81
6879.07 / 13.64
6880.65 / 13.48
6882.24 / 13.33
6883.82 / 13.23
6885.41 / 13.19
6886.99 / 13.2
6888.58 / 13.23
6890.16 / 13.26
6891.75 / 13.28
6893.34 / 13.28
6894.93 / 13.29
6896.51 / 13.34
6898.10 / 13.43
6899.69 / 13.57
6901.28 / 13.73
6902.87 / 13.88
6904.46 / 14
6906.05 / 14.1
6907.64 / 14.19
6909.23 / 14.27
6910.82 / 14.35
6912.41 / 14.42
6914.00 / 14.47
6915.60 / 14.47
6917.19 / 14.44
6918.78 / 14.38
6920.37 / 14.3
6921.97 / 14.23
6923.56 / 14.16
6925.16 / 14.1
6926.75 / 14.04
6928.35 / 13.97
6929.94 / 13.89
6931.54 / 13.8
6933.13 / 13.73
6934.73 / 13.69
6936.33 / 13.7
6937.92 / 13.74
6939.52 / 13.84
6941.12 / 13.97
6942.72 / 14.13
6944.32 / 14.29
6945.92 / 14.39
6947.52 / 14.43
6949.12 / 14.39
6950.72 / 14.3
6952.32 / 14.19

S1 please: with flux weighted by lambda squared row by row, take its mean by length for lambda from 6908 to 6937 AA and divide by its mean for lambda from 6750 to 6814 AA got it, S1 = 1.13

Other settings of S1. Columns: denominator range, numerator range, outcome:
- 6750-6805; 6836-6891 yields 1.07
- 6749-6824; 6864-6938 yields 1.09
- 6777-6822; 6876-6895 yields 1.04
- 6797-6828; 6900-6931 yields 1.10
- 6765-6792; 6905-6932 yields 1.12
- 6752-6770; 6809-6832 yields 1.06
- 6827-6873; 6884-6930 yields 1.03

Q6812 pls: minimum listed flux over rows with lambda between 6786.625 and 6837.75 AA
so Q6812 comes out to 12.86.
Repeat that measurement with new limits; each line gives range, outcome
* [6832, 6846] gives 13.47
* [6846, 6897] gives 13.19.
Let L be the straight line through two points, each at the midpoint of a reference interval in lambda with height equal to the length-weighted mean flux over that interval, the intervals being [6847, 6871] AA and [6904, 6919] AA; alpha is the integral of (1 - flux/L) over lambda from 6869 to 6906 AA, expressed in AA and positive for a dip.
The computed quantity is 1.3 AA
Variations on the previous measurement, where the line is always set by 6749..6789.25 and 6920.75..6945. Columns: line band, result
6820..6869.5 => -0.9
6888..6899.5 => 0.3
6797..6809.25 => 0.1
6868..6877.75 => -0.3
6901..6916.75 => -0.5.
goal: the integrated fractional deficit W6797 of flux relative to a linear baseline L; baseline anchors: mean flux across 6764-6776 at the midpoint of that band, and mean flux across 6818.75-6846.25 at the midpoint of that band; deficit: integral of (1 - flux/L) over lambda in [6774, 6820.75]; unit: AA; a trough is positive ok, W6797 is 0.6 AA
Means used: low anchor 13.2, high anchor 13.6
